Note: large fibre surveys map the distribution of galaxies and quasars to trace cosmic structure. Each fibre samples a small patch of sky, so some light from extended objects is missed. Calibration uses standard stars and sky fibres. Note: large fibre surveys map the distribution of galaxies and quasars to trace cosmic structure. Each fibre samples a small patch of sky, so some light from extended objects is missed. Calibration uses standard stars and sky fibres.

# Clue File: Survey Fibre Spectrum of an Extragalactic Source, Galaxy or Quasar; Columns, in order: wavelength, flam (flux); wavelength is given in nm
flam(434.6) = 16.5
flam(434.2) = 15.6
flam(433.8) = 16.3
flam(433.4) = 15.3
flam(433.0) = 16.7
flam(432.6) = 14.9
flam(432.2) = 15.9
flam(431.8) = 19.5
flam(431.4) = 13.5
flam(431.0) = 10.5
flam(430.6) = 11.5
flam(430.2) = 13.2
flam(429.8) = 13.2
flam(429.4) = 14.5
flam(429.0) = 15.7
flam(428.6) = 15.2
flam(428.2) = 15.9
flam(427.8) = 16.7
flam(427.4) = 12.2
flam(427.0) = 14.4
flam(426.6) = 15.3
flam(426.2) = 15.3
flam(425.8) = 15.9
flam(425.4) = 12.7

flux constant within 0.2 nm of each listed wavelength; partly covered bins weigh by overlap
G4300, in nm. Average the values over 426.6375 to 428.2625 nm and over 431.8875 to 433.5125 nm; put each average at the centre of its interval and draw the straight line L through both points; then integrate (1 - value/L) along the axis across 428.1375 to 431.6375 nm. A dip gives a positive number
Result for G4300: 0.37 nm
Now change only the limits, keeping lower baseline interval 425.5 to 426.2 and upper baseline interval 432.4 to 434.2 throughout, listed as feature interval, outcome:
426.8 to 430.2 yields 0.179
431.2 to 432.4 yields -0.048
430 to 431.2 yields 0.297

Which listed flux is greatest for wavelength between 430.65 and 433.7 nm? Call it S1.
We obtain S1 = 19.5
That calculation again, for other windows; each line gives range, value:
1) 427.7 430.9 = 16.7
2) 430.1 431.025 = 13.2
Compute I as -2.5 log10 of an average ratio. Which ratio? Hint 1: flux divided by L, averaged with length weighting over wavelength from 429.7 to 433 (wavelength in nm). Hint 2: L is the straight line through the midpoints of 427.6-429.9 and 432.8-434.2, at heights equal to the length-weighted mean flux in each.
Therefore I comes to 0.11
